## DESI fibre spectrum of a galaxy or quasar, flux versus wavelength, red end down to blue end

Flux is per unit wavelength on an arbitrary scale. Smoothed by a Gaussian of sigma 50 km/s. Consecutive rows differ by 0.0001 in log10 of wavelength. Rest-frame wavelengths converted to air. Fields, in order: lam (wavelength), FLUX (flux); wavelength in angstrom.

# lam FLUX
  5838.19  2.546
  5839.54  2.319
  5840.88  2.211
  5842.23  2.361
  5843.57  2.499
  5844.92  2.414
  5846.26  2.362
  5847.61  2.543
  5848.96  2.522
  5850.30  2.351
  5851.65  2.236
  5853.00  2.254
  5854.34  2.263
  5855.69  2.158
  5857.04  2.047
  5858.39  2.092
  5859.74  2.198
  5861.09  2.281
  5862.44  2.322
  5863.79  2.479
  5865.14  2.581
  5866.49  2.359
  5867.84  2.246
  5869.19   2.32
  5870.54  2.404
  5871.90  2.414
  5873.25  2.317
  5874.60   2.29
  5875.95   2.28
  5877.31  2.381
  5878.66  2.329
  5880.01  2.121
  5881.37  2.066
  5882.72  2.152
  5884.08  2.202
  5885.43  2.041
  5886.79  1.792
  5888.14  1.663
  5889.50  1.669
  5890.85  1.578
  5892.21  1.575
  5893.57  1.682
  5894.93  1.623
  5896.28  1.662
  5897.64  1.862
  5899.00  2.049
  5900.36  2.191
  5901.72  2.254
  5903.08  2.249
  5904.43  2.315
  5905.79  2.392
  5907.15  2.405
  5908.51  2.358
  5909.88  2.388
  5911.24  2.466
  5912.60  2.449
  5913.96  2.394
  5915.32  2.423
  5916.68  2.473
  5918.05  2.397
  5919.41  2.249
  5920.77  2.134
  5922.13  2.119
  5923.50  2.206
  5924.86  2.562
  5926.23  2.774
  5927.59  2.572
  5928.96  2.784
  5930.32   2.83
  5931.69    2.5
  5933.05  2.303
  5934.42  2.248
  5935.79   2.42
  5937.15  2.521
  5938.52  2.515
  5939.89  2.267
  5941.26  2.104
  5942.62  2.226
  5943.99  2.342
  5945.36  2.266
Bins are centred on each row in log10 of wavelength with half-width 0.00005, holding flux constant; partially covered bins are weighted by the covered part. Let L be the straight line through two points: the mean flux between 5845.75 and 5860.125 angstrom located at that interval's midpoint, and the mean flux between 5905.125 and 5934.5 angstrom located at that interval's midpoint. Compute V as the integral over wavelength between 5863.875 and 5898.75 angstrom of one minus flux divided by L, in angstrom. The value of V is 4.0 angstrom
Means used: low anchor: 2.28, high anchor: 2.43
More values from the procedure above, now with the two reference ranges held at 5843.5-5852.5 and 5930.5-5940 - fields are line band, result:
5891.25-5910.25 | 2.82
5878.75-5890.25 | 2.08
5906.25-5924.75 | 0.55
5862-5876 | 0.25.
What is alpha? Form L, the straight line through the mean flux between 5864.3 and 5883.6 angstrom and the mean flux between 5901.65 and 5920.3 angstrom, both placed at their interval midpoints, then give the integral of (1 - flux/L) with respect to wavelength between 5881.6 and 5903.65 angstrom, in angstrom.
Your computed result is 4.2 angstrom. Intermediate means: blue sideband 2.3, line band 1.89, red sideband 2.37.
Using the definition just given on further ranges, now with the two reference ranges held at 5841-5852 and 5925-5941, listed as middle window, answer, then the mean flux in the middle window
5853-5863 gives 0.9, 2.2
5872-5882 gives 0.7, 2.27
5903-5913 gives 0.4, 2.38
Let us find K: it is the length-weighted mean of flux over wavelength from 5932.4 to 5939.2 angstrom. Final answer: 2.4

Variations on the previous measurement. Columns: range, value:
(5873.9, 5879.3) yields 2.32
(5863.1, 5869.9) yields 2.4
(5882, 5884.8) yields 2.18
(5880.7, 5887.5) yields 2.05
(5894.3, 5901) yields 1.88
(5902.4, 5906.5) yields 2.32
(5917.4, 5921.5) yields 2.26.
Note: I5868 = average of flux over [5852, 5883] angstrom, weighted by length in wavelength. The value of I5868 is 2.28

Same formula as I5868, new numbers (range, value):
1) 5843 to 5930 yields 2.24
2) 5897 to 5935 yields 2.37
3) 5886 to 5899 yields 1.7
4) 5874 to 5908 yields 2.03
